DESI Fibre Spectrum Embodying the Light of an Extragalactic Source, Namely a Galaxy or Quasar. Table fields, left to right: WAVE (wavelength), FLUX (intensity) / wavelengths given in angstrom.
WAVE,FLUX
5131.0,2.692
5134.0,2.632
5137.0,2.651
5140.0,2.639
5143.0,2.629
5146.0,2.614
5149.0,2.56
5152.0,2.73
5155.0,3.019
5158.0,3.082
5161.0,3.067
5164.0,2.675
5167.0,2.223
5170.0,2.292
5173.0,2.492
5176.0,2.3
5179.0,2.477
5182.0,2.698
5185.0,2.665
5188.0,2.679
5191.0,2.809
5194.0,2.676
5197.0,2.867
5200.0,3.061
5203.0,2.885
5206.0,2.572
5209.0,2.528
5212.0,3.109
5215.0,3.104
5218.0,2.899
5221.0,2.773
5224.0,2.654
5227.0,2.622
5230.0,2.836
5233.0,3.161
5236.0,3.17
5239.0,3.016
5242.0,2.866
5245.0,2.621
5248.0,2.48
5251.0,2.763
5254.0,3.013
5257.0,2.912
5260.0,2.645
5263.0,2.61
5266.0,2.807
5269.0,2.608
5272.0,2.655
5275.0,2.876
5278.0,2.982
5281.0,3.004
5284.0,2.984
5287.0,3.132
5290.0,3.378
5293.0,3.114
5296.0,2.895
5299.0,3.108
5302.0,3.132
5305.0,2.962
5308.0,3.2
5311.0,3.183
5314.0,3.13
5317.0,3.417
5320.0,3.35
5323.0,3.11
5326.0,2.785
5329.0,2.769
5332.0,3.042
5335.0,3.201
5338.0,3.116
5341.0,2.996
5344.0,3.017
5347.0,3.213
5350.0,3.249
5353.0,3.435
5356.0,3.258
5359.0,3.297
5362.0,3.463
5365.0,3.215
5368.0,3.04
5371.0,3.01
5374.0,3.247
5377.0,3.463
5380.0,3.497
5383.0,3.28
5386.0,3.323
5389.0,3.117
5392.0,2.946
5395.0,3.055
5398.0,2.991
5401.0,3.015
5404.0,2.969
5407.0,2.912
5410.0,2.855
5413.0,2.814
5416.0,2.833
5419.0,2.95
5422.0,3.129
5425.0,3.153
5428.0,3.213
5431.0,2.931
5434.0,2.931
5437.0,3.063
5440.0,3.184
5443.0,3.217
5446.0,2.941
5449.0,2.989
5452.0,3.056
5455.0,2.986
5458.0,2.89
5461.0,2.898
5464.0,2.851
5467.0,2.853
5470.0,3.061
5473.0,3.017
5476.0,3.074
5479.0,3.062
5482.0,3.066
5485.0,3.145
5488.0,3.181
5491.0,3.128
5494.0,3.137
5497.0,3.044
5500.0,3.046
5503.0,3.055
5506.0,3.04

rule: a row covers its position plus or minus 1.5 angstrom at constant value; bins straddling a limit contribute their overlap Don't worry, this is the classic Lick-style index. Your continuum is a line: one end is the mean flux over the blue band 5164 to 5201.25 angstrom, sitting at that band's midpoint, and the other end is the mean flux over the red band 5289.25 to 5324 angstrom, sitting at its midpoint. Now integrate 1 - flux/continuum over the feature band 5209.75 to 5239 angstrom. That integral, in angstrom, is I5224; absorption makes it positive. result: -1.4 angstrom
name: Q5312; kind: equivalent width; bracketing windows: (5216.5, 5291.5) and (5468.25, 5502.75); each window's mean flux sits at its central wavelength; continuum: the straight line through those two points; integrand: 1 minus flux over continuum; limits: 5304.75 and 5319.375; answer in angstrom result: -1.5 angstrom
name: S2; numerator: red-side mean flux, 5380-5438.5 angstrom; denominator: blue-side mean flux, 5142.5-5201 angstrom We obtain 1.13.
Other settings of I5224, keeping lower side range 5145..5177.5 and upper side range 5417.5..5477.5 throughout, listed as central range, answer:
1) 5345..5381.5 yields -4.65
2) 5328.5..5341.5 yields -0.80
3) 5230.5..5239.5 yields -1.17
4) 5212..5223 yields -0.90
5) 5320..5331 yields -0.38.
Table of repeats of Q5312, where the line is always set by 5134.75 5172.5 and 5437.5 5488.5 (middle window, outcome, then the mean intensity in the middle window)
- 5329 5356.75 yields -2.5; 3.15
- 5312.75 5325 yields -1.6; 3.24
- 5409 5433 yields -0.1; 2.99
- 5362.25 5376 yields -1.2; 3.17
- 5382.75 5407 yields -1.0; 3.07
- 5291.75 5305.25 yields -1.0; 3.05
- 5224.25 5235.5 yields -0.5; 2.88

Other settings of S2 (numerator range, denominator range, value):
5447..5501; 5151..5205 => 1.12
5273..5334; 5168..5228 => 1.14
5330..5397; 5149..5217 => 1.17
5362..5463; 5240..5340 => 1.03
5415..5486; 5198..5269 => 1.07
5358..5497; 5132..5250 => 1.12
